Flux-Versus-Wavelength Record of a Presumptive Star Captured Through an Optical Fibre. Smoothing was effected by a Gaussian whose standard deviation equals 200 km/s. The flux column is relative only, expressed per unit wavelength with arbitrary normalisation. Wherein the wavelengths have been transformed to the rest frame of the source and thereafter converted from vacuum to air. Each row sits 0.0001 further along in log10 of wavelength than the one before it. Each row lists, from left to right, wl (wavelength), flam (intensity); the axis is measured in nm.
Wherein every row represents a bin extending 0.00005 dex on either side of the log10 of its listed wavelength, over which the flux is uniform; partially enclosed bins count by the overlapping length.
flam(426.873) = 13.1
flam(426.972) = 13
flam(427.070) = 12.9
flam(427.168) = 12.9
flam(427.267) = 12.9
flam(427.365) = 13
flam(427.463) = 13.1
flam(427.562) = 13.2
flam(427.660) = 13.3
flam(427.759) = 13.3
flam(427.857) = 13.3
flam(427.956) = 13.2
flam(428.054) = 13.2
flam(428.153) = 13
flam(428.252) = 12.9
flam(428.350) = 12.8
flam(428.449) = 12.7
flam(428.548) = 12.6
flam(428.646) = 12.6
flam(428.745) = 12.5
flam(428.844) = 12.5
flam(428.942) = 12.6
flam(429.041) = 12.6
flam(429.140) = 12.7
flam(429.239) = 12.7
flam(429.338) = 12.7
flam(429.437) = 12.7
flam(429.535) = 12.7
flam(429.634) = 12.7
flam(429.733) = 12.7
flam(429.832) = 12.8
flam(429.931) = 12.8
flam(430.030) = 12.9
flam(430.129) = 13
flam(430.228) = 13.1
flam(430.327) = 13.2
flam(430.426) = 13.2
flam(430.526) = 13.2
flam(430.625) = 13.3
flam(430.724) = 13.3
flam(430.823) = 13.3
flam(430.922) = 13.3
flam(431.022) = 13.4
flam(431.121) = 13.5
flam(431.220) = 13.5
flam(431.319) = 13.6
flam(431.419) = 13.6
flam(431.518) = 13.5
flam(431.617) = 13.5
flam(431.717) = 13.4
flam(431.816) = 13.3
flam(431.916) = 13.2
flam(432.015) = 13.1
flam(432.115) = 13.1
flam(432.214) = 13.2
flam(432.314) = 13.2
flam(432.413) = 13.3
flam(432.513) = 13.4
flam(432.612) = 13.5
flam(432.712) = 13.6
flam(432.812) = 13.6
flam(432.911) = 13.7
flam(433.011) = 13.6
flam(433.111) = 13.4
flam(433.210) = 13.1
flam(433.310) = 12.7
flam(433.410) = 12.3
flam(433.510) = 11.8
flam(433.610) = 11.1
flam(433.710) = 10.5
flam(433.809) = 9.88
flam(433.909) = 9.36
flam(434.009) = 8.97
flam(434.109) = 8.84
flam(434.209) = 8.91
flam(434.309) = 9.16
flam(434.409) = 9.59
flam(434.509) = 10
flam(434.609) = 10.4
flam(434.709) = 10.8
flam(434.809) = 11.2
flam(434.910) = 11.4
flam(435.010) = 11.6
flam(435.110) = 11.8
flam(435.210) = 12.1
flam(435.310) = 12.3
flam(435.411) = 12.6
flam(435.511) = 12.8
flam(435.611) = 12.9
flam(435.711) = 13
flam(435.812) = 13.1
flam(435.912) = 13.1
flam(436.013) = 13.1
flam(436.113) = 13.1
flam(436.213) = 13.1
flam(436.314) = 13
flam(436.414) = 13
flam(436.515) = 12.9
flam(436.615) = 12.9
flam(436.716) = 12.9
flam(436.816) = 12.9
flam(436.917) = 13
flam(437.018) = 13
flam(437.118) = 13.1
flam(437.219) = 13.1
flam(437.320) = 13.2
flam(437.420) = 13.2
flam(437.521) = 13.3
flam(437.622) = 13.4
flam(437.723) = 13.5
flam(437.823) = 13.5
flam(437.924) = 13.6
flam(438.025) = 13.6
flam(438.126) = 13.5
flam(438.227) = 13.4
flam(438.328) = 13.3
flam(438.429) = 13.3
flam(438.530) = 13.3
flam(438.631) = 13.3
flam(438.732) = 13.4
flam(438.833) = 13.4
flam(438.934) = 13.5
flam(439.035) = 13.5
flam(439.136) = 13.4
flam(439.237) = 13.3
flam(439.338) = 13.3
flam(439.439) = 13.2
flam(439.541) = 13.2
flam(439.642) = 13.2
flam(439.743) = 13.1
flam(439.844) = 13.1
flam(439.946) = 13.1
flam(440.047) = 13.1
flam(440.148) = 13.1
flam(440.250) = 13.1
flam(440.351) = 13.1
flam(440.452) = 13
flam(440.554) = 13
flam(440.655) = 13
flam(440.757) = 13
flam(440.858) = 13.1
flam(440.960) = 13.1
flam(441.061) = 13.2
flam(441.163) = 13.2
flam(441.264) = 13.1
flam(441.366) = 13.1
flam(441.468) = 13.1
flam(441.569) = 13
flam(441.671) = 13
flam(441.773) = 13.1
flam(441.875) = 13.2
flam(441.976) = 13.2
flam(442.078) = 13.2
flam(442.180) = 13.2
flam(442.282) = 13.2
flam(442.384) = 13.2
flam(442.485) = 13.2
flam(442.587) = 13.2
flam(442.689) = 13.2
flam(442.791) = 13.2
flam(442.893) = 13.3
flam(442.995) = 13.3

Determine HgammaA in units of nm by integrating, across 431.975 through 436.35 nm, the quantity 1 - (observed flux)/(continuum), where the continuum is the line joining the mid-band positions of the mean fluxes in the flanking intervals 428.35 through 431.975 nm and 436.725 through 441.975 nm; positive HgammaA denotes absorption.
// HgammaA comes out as 0.37 nm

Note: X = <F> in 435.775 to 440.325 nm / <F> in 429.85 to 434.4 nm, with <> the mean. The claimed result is 1.1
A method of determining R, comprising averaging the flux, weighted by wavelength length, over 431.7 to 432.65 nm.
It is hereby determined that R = 13.3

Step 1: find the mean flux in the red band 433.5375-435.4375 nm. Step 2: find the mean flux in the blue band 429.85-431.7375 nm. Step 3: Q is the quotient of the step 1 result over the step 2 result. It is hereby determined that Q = 0.8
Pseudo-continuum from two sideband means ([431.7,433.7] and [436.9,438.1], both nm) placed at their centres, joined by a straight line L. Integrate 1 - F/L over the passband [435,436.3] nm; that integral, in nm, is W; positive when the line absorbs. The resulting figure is 0.05 nm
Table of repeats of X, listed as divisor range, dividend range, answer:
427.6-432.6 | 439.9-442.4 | 1.00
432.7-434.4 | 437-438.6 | 1.18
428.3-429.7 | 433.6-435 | 0.79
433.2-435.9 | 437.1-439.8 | 1.19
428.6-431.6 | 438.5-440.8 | 1.01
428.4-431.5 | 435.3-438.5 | 1.01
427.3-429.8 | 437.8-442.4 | 1.03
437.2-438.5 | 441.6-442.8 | 0.98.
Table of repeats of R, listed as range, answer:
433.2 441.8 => 12.6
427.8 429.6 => 12.8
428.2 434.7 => 12.5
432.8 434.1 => 11.7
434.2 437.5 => 12.2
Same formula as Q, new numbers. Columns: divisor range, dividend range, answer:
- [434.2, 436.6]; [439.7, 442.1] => 1.10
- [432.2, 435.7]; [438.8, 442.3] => 1.12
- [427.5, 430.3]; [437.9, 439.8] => 1.04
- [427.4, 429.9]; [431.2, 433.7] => 1.02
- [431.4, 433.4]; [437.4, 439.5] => 1.00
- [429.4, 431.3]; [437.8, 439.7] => 1.02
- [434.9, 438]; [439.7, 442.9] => 1.02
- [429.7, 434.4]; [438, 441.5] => 1.05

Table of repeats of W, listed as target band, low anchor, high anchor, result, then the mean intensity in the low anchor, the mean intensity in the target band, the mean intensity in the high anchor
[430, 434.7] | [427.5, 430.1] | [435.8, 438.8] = 0.21 nm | 12.8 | 12.4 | 13.2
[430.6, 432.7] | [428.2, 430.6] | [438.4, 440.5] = -0.08 nm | 12.8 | 13.4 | 13.2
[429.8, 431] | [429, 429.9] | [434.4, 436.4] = -0.05 nm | 12.7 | 13.1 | 12.1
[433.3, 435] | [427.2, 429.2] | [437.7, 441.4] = 0.35 nm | 12.9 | 10.4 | 13.2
